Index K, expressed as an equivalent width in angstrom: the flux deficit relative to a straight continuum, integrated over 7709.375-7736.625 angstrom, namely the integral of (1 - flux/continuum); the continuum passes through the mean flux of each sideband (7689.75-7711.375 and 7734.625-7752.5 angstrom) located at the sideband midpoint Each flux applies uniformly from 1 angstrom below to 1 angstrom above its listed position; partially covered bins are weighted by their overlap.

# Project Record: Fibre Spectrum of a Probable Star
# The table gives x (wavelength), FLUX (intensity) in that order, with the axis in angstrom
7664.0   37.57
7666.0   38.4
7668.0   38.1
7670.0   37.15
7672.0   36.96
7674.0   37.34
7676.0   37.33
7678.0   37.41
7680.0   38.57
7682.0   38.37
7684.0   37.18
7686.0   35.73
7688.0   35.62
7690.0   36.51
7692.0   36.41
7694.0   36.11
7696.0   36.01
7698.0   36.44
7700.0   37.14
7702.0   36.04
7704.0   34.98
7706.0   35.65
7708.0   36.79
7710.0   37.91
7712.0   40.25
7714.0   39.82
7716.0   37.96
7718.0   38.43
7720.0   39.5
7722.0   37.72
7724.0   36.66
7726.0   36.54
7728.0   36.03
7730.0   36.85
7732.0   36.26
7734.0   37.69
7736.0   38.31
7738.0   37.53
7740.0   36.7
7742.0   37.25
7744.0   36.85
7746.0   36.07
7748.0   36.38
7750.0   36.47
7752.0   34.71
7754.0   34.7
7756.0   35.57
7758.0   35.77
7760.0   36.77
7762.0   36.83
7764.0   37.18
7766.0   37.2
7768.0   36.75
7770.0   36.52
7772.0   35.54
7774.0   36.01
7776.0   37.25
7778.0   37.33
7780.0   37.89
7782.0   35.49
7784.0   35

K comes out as -0.92 angstrom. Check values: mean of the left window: 36.4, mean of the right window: 36.8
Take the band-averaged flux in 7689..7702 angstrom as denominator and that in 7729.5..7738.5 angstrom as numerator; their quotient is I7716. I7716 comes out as 1.03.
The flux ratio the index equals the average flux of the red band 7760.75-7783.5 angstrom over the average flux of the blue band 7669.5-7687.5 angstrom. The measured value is 1.0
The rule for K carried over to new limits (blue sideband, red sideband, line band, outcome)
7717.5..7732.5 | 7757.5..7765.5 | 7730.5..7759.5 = 0.4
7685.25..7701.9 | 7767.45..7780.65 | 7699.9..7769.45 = -0.9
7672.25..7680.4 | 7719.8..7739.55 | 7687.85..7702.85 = 0.4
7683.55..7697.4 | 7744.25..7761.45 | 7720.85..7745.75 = -0.7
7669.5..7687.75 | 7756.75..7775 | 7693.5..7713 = 0.2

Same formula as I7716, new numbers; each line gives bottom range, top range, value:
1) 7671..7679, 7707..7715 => 1.04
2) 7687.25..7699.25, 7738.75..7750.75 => 1.01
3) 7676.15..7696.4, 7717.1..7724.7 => 1.04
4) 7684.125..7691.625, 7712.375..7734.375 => 1.04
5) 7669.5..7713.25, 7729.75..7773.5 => 0.99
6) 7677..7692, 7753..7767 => 0.98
